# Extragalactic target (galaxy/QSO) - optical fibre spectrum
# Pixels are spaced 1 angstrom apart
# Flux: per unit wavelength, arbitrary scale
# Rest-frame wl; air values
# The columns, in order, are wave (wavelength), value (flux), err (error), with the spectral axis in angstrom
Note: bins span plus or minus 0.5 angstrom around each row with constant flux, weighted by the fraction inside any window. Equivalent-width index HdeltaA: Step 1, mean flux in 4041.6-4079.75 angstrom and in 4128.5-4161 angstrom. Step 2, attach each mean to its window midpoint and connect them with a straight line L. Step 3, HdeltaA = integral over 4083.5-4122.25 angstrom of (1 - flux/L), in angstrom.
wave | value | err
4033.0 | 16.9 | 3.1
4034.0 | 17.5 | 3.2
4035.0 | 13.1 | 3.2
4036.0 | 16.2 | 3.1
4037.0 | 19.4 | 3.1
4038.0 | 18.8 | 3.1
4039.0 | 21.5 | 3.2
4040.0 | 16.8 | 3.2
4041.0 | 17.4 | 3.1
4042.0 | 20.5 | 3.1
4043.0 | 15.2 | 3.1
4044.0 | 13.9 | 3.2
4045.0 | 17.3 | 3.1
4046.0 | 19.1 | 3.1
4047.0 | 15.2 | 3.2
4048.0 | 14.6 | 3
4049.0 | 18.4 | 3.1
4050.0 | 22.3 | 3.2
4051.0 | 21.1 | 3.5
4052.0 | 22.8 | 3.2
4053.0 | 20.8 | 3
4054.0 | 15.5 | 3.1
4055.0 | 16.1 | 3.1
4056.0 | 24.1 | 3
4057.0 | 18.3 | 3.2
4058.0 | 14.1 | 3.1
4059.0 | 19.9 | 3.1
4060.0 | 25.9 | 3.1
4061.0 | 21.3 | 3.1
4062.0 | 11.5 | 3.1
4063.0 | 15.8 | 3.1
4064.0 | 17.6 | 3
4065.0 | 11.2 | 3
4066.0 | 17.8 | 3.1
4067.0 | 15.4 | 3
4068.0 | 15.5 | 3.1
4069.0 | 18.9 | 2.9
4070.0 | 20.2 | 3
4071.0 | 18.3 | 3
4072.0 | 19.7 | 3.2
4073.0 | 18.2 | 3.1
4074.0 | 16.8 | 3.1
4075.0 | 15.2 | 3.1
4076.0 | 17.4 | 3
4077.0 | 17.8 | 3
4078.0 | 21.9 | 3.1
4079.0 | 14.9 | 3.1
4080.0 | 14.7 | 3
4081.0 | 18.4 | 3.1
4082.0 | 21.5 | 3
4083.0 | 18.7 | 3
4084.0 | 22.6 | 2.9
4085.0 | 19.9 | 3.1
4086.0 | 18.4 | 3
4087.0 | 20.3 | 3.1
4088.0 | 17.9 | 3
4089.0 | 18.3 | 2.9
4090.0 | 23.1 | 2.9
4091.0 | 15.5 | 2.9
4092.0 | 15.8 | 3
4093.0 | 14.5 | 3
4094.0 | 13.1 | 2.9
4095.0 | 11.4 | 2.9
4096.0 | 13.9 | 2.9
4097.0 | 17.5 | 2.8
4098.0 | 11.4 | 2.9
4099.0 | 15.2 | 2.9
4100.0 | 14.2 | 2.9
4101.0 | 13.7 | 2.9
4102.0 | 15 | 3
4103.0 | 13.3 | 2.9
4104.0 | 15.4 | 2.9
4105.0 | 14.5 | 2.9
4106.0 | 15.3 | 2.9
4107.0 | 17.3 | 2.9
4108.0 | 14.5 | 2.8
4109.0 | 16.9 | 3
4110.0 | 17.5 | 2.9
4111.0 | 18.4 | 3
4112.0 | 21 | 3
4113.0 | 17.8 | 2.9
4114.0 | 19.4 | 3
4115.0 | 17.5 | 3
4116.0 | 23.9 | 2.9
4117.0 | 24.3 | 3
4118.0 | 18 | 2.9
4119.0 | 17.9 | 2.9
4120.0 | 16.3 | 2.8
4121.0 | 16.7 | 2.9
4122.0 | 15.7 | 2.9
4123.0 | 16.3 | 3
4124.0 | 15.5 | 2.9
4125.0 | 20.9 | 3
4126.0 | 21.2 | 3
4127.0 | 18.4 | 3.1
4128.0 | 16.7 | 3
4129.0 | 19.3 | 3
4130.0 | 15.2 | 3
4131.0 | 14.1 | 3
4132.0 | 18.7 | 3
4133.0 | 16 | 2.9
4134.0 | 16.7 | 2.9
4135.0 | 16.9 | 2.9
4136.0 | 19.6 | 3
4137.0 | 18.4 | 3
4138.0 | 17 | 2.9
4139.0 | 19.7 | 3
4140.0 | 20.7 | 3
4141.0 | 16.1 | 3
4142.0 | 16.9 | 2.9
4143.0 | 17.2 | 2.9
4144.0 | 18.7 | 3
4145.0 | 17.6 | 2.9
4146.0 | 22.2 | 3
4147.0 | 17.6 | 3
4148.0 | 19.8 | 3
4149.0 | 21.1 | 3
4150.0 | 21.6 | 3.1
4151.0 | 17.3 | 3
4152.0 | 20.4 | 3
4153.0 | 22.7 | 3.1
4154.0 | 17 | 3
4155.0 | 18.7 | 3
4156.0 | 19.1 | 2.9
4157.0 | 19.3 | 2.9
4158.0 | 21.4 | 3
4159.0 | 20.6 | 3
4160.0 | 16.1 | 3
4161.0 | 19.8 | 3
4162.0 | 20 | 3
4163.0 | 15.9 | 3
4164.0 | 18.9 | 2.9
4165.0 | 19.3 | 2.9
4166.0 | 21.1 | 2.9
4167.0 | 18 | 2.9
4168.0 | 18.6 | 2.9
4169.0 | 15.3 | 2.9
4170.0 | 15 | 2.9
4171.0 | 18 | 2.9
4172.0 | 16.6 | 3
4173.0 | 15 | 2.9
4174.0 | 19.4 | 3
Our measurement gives 2.6 angstrom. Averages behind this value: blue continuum 17.9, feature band 17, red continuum 18.6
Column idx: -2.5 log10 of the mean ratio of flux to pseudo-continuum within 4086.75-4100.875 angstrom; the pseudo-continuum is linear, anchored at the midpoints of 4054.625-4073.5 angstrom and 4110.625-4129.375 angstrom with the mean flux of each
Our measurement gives 0.17 mag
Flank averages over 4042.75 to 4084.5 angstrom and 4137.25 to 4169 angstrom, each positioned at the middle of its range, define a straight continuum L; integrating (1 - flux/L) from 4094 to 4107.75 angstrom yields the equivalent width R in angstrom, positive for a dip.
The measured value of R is 3.0 angstrom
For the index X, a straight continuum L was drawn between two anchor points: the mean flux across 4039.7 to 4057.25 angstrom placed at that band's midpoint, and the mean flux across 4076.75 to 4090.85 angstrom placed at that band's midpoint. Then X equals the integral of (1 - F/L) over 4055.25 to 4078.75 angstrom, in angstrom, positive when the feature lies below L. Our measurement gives 1.0 angstrom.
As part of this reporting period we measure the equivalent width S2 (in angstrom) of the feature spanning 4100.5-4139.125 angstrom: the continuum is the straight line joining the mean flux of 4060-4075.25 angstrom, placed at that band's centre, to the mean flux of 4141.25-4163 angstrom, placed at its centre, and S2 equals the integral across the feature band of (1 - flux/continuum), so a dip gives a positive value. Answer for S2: 2.1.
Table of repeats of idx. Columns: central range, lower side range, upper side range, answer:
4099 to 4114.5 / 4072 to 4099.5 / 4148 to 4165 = 0.105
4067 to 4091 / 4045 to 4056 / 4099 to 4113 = -0.072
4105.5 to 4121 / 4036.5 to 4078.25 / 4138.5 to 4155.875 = 0.023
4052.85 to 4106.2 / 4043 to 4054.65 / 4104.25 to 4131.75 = 0.055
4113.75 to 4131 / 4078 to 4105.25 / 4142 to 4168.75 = -0.030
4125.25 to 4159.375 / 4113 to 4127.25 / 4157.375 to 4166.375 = 0.018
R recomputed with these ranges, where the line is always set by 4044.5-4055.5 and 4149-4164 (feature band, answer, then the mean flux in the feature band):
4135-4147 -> 0.5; 18.4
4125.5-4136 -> 0.9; 17.4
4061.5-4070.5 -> 1.3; 16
